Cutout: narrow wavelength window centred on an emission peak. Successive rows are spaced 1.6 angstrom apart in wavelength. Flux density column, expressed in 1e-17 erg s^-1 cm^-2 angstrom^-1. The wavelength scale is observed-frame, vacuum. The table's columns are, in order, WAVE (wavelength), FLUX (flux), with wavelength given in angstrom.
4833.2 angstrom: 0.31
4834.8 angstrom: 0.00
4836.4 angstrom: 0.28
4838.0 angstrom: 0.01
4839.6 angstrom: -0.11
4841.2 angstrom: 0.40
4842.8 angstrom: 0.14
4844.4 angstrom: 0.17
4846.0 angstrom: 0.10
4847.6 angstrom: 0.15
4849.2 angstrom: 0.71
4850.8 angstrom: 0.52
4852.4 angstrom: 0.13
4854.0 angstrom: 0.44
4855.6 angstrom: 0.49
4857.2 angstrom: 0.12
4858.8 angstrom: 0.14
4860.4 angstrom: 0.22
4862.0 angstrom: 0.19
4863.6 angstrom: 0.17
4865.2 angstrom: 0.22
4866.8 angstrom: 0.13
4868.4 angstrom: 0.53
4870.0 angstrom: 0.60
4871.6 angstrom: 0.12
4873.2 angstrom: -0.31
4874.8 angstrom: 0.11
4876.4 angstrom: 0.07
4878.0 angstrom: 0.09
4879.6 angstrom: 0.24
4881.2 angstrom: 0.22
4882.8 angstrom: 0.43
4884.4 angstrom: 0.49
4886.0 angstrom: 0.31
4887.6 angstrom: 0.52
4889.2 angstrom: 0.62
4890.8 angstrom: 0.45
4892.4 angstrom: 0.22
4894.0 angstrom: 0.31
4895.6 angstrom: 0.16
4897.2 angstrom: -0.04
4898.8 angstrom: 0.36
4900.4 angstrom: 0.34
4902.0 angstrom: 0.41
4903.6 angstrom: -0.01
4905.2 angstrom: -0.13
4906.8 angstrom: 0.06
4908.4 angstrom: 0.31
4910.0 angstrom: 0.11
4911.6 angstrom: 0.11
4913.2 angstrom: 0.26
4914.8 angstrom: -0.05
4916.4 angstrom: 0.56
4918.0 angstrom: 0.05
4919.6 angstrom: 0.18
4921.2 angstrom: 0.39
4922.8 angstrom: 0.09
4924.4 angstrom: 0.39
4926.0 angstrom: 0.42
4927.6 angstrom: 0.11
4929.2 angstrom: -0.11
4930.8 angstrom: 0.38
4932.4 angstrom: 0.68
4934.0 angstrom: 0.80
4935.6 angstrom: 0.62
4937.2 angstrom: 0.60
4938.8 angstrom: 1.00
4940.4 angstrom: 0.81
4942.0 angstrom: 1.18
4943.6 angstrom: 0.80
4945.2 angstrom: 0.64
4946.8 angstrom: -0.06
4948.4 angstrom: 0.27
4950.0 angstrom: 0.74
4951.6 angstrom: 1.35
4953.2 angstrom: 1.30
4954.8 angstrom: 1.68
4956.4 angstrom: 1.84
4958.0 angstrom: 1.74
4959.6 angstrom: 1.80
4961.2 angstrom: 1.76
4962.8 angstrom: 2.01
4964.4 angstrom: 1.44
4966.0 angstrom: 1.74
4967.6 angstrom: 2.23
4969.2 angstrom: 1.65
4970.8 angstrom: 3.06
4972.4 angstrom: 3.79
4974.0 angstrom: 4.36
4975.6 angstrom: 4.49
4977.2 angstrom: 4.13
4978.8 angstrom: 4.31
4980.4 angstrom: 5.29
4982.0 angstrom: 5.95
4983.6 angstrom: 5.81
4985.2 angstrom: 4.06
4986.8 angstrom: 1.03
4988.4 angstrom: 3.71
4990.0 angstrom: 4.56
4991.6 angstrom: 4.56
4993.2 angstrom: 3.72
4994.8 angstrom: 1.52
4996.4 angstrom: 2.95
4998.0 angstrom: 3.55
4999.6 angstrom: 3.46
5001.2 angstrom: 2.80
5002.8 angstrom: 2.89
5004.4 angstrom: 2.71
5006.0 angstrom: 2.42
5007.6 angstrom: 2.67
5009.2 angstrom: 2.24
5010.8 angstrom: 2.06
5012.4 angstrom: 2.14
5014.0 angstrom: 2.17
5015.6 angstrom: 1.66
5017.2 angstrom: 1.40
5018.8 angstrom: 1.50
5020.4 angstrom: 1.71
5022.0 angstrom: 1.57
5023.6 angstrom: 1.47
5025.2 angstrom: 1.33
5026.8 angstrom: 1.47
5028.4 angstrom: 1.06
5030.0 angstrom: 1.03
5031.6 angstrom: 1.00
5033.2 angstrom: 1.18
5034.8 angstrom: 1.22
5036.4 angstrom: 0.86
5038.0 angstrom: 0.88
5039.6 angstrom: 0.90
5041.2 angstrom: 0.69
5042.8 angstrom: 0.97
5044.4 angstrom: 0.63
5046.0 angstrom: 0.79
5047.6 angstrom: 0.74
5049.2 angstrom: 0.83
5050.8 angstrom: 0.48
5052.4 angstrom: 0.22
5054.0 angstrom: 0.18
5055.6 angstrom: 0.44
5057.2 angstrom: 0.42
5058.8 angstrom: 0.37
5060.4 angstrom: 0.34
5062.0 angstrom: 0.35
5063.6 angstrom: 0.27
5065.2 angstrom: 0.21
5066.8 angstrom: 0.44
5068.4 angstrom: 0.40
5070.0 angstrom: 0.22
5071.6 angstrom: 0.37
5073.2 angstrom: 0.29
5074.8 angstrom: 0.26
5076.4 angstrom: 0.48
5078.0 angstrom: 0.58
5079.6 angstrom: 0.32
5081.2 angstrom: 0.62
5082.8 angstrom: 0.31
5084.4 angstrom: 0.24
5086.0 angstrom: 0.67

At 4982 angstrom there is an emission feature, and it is Lyman alpha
